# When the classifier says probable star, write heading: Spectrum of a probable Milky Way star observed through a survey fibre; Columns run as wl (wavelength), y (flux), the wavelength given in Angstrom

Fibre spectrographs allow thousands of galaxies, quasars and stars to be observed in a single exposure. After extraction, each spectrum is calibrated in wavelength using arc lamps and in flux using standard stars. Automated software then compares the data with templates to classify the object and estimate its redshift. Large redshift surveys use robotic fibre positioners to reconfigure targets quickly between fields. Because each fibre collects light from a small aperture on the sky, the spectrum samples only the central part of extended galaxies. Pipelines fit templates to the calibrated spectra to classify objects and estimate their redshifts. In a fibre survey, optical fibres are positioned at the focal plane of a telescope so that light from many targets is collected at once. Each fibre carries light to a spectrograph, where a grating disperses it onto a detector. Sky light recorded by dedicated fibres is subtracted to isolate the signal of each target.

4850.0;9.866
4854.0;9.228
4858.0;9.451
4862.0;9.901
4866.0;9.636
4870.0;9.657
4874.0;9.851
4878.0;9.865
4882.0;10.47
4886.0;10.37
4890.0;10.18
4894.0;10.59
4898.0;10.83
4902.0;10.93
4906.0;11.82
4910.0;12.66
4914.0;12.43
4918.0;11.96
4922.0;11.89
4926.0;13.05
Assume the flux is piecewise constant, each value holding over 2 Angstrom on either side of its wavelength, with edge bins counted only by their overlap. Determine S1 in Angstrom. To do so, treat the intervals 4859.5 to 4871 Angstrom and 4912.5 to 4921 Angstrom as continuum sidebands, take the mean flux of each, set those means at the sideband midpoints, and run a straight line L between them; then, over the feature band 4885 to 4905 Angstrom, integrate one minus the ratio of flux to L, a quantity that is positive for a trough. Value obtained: 0.8 Angstrom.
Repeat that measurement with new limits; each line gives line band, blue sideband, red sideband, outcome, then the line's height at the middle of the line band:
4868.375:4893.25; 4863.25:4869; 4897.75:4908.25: 0.53 Angstrom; 10.3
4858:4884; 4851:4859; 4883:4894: -0.04 Angstrom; 9.85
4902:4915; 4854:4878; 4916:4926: -0.55 Angstrom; 11.6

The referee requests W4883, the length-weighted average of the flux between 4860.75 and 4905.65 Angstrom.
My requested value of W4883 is 10.3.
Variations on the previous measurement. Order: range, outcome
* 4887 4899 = 10.5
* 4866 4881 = 9.82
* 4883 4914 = 11.1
